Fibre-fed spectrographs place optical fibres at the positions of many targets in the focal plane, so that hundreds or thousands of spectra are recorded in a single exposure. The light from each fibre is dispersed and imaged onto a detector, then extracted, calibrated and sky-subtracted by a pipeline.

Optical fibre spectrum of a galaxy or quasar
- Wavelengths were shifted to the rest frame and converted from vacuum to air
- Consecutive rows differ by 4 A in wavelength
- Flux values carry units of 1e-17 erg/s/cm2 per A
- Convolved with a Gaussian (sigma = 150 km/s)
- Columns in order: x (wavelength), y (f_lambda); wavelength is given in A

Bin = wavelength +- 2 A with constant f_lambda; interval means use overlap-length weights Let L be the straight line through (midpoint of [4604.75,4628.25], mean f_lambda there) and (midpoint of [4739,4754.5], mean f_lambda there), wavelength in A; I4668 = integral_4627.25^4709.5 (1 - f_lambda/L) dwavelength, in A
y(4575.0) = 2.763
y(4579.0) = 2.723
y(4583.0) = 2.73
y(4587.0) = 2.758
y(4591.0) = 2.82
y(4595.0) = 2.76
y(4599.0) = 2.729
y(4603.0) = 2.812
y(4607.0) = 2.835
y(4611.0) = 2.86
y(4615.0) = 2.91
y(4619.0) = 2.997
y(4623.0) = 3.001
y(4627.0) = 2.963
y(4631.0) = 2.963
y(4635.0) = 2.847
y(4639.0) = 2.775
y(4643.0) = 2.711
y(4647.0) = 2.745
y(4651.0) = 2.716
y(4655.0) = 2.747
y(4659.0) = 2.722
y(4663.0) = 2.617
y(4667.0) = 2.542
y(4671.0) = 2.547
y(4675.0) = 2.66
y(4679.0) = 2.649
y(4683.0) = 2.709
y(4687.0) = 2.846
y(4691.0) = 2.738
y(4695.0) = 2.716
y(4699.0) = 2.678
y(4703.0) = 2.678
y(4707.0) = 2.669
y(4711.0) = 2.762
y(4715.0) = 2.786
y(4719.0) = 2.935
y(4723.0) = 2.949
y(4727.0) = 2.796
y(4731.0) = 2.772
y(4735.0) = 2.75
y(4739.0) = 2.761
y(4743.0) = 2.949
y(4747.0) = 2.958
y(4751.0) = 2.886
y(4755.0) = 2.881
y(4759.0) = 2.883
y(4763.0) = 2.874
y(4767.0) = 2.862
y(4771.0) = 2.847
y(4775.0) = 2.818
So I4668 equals 5.6 A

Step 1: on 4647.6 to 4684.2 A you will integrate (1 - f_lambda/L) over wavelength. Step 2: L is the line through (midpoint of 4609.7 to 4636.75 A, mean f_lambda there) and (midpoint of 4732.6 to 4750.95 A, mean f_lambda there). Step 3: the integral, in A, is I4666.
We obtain 3.1 A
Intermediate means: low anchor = 2.94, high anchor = 2.86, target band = 2.66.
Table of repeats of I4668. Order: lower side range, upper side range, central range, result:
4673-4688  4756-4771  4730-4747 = 0.0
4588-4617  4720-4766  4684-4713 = 1.2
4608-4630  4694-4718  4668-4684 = 1.0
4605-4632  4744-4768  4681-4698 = 1.0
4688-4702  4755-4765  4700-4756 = -0.4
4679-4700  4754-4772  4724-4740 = 0.2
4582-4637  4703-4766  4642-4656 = 0.6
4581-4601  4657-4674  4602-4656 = -3.4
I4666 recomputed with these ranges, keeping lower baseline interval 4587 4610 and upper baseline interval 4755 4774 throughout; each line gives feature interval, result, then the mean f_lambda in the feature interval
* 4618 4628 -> -0.66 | 2.99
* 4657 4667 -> 0.62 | 2.64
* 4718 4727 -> -0.20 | 2.91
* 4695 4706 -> 0.59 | 2.68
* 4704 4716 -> 0.47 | 2.73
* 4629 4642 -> -0.20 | 2.85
